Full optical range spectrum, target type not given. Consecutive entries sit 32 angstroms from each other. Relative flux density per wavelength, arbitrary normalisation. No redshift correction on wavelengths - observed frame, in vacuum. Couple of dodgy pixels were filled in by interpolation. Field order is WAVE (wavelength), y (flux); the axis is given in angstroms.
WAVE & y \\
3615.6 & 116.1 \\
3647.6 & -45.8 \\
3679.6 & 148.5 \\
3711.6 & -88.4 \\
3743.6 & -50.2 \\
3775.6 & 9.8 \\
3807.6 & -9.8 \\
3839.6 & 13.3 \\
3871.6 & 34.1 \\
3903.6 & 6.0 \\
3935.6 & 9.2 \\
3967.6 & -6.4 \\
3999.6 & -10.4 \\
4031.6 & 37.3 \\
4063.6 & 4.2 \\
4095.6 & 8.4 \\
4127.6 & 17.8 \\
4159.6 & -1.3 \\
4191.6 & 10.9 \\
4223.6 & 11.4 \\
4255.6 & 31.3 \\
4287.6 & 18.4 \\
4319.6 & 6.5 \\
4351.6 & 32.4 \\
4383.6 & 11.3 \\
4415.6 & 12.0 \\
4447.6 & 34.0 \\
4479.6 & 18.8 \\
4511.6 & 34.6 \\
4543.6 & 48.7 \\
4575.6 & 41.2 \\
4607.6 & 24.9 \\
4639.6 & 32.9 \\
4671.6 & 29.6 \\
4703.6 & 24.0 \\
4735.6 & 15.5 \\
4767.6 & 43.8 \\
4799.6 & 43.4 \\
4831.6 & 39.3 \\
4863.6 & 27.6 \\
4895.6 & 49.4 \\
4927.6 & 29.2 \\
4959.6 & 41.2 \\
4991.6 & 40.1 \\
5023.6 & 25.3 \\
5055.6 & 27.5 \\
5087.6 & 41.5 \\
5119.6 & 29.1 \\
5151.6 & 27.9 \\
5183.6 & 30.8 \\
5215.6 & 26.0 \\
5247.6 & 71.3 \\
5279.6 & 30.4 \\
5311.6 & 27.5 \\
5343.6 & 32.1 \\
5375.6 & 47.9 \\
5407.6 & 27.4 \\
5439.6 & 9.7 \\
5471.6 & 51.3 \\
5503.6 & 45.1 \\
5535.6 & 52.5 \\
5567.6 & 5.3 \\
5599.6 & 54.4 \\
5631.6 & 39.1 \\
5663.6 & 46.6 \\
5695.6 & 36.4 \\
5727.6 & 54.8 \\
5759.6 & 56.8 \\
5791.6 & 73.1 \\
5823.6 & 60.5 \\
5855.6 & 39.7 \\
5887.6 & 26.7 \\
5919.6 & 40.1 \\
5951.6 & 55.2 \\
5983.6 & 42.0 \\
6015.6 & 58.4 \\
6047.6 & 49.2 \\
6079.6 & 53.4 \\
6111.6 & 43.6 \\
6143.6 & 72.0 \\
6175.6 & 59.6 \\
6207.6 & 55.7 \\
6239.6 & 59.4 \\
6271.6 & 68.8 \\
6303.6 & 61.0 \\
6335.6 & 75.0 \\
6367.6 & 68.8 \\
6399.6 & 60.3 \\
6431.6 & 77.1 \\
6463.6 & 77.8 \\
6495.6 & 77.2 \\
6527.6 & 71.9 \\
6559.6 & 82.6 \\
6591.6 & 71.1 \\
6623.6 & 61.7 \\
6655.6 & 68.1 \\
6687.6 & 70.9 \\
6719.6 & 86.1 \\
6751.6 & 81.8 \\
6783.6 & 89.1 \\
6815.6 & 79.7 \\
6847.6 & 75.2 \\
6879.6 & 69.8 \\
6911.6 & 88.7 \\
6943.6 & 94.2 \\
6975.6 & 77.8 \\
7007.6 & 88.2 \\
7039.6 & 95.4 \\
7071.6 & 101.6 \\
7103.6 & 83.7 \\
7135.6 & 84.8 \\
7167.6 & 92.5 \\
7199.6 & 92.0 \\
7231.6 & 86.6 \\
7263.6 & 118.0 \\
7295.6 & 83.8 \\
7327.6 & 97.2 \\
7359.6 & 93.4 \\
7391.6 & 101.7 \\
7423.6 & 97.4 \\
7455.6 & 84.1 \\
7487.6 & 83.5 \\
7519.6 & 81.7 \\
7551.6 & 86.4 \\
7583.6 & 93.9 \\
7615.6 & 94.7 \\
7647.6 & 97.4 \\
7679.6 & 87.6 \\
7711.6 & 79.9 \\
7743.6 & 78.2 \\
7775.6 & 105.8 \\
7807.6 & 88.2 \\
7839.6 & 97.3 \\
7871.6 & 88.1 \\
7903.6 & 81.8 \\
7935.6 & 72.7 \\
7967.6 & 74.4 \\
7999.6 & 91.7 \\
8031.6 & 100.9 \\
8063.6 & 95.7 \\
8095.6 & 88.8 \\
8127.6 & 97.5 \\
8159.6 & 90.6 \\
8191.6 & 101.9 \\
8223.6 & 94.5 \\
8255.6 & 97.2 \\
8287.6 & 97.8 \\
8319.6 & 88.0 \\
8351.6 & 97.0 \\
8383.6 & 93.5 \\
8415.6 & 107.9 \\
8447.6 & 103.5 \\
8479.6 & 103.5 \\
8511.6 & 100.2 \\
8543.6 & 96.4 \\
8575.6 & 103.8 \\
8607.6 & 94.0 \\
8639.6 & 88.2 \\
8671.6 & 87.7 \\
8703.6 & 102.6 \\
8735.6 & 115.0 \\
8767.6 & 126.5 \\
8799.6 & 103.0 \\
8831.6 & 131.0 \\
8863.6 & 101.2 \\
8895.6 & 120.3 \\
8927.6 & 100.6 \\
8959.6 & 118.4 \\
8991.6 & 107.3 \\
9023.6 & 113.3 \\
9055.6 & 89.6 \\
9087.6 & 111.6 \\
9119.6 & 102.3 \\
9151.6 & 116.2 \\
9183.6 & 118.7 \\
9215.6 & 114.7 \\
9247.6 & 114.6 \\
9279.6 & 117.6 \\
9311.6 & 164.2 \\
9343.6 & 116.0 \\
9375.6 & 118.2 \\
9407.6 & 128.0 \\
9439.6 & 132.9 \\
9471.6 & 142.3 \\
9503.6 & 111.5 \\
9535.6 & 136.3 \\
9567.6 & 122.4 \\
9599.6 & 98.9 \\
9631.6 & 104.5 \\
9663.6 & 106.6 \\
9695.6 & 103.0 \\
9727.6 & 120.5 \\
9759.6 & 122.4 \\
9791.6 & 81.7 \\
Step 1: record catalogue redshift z 0.54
